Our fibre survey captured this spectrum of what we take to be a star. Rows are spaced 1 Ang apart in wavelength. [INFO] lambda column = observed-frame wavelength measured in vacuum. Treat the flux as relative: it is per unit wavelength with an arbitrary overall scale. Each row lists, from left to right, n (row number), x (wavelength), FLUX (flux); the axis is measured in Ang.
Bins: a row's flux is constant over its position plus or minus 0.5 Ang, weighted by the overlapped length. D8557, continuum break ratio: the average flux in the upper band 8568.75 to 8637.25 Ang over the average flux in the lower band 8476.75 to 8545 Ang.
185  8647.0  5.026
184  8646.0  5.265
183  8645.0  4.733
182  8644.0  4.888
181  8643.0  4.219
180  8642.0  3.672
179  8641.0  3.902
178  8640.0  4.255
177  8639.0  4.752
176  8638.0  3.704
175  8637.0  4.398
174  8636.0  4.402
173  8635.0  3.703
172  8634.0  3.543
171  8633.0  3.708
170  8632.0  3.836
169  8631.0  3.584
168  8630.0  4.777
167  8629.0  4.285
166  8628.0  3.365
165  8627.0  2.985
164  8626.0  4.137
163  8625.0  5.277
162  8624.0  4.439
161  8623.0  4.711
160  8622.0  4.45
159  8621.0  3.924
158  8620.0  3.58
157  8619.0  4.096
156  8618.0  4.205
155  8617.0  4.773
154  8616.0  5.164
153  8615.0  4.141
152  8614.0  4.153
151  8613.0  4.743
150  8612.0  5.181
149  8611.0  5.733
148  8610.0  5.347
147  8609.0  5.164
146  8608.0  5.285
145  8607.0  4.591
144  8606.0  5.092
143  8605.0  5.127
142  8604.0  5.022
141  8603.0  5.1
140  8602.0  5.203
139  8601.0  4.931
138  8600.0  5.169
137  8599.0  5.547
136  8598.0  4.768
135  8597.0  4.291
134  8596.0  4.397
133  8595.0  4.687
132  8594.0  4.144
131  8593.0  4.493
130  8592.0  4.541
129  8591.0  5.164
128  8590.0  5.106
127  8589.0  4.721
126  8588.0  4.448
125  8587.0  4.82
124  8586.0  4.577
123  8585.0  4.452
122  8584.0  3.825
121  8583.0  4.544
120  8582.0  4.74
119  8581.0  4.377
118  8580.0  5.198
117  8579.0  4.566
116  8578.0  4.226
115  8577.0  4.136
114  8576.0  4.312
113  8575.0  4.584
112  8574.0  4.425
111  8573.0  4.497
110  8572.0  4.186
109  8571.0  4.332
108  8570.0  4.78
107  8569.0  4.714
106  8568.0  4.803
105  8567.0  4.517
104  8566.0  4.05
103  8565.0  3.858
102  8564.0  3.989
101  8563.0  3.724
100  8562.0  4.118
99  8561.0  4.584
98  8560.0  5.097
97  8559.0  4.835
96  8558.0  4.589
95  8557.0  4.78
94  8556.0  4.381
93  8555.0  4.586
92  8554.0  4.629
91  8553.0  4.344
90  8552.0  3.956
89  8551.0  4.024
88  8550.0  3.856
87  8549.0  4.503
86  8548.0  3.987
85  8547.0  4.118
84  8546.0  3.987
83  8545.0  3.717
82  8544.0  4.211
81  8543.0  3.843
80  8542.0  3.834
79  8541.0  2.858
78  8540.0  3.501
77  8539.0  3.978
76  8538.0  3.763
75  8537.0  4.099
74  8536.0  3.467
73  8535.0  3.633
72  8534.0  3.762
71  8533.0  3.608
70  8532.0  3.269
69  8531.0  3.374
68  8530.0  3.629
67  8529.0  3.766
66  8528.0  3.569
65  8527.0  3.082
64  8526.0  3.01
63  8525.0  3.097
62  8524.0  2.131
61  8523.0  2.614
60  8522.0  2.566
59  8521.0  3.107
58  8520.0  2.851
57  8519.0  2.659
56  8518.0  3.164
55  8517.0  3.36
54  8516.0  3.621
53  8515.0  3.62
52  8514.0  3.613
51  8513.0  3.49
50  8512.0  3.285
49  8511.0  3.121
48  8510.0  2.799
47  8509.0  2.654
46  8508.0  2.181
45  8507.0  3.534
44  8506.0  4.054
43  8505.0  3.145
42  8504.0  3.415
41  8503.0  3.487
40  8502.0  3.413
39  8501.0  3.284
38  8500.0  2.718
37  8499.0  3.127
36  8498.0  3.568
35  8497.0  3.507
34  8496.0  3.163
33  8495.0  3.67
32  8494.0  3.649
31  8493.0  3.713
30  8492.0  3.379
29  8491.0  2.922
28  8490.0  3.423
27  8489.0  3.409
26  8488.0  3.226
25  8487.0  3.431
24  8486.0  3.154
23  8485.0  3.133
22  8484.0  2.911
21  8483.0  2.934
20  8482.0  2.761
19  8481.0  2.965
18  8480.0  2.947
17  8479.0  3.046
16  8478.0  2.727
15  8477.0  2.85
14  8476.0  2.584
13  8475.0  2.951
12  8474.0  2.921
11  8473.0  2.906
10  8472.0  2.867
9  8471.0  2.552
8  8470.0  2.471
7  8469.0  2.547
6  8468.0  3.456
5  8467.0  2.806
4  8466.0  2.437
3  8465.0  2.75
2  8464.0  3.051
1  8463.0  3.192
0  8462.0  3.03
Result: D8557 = 1.4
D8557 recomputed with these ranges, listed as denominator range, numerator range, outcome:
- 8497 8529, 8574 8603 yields 1.47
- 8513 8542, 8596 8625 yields 1.44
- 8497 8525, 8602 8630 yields 1.47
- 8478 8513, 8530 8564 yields 1.25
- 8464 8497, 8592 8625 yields 1.57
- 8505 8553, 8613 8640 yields 1.21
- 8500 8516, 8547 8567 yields 1.32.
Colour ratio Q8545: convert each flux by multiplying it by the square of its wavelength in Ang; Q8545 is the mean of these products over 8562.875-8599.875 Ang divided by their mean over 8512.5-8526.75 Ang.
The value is 1.50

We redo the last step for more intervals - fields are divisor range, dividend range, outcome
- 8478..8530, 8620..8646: 1.34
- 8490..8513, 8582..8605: 1.48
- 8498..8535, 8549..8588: 1.39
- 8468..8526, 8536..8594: 1.42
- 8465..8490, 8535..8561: 1.43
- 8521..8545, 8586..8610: 1.44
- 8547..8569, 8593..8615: 1.14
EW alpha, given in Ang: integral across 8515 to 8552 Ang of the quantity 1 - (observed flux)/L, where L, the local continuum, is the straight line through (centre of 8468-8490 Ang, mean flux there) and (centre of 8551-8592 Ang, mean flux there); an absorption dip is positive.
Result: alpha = 3.49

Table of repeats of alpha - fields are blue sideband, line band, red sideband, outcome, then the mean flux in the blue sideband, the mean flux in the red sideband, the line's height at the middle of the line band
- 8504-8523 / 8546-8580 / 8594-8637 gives -4.9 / 3.15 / 4.53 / 3.82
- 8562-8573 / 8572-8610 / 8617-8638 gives -4.5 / 4.3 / 4.08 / 4.21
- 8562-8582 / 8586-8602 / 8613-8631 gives -1.6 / 4.39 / 4.26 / 4.33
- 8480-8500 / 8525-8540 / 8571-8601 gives 1.1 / 3.24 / 4.59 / 3.84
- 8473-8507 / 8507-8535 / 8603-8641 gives 2.6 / 3.2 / 4.42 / 3.49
